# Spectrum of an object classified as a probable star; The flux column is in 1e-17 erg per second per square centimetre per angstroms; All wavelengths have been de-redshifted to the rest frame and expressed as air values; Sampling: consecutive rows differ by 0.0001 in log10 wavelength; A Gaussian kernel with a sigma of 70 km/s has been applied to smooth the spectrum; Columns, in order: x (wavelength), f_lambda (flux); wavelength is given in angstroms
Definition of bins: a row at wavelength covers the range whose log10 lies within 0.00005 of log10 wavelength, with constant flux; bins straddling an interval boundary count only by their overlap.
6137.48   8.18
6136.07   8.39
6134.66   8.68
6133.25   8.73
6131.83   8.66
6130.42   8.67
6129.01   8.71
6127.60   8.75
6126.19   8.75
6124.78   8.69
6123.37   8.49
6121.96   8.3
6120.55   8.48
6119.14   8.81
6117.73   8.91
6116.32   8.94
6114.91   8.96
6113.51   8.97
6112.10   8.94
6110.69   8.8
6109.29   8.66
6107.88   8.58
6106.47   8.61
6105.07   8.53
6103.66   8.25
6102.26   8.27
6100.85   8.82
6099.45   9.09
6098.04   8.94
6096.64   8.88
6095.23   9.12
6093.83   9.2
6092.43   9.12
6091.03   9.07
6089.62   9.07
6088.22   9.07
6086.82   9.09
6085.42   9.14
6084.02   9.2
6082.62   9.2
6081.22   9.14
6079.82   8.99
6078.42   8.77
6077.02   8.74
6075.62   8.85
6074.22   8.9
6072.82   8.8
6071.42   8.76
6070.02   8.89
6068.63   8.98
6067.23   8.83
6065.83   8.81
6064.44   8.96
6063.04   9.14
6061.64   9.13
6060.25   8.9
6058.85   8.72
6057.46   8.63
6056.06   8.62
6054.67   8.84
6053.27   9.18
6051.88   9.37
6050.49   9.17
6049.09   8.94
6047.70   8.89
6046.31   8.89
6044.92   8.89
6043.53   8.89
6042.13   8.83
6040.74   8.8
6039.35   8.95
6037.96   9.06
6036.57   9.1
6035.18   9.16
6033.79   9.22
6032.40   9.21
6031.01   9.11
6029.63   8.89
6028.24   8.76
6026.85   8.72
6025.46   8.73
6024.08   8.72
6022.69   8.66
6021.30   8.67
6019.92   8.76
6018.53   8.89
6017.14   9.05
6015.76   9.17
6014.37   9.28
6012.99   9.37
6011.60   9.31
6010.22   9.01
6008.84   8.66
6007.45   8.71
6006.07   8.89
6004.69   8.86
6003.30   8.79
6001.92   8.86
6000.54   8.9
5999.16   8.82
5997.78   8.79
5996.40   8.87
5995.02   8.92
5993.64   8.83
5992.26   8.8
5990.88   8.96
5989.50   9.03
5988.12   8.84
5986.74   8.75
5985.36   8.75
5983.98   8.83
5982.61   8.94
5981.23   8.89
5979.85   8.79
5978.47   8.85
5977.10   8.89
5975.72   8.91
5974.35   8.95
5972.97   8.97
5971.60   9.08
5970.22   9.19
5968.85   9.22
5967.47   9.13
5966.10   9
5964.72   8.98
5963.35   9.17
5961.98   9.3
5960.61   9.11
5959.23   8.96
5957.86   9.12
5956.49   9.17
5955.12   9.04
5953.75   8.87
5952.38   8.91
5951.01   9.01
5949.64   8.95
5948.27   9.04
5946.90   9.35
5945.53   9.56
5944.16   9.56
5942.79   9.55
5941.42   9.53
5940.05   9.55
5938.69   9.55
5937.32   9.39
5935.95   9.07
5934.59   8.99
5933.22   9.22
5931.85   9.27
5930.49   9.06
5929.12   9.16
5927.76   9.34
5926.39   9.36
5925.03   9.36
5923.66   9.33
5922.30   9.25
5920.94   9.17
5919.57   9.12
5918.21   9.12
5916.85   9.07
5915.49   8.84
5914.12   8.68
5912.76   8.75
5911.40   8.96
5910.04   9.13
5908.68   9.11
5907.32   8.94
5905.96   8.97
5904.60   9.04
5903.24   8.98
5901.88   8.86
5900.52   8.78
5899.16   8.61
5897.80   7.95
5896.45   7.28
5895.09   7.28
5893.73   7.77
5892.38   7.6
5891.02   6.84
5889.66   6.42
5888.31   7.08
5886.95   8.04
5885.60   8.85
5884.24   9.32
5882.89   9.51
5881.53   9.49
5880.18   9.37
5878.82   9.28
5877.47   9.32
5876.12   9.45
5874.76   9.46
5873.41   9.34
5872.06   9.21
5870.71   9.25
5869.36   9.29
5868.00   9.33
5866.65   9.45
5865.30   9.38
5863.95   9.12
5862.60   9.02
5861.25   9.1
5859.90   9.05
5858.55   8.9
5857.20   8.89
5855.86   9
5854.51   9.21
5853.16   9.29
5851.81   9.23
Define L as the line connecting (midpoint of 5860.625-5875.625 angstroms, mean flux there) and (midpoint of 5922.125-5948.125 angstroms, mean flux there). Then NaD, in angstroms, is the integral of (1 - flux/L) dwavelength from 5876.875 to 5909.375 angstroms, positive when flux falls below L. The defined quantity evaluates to 3.0 angstroms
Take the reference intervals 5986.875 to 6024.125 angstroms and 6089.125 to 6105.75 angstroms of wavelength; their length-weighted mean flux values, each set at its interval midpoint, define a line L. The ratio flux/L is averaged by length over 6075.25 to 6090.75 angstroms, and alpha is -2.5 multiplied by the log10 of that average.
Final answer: -0.020 mag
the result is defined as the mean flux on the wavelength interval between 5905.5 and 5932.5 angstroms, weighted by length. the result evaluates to 9.1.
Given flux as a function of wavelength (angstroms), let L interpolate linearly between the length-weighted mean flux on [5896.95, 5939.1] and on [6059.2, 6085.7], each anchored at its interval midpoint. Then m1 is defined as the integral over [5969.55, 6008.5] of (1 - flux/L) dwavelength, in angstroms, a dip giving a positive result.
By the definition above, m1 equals 0.5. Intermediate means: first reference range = 9.04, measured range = 8.88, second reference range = 8.95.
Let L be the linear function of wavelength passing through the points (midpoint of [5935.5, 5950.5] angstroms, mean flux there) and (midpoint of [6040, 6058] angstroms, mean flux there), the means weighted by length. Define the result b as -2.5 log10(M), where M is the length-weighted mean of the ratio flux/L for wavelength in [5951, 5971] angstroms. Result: 0.03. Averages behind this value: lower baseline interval 9.37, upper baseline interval 8.92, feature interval 9.08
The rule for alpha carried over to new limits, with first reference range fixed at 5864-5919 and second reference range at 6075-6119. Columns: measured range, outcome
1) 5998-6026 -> -0.01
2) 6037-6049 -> -0.01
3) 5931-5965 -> -0.05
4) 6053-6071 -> 0.00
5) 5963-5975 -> -0.03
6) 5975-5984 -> -0.01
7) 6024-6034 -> -0.01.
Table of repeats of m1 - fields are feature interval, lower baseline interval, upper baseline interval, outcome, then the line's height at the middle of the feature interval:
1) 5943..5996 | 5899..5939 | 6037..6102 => 0.1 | 9.04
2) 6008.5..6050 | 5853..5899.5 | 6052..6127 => -0.6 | 8.82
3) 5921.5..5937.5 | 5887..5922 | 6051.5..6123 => -1.4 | 8.48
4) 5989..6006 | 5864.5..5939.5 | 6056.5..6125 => 0.0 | 8.87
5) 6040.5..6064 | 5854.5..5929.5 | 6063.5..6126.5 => -0.2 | 8.85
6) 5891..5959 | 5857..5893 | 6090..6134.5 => -0.8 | 8.84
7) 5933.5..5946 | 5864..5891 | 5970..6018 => -0.7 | 8.93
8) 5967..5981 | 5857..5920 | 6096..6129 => -0.4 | 8.75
